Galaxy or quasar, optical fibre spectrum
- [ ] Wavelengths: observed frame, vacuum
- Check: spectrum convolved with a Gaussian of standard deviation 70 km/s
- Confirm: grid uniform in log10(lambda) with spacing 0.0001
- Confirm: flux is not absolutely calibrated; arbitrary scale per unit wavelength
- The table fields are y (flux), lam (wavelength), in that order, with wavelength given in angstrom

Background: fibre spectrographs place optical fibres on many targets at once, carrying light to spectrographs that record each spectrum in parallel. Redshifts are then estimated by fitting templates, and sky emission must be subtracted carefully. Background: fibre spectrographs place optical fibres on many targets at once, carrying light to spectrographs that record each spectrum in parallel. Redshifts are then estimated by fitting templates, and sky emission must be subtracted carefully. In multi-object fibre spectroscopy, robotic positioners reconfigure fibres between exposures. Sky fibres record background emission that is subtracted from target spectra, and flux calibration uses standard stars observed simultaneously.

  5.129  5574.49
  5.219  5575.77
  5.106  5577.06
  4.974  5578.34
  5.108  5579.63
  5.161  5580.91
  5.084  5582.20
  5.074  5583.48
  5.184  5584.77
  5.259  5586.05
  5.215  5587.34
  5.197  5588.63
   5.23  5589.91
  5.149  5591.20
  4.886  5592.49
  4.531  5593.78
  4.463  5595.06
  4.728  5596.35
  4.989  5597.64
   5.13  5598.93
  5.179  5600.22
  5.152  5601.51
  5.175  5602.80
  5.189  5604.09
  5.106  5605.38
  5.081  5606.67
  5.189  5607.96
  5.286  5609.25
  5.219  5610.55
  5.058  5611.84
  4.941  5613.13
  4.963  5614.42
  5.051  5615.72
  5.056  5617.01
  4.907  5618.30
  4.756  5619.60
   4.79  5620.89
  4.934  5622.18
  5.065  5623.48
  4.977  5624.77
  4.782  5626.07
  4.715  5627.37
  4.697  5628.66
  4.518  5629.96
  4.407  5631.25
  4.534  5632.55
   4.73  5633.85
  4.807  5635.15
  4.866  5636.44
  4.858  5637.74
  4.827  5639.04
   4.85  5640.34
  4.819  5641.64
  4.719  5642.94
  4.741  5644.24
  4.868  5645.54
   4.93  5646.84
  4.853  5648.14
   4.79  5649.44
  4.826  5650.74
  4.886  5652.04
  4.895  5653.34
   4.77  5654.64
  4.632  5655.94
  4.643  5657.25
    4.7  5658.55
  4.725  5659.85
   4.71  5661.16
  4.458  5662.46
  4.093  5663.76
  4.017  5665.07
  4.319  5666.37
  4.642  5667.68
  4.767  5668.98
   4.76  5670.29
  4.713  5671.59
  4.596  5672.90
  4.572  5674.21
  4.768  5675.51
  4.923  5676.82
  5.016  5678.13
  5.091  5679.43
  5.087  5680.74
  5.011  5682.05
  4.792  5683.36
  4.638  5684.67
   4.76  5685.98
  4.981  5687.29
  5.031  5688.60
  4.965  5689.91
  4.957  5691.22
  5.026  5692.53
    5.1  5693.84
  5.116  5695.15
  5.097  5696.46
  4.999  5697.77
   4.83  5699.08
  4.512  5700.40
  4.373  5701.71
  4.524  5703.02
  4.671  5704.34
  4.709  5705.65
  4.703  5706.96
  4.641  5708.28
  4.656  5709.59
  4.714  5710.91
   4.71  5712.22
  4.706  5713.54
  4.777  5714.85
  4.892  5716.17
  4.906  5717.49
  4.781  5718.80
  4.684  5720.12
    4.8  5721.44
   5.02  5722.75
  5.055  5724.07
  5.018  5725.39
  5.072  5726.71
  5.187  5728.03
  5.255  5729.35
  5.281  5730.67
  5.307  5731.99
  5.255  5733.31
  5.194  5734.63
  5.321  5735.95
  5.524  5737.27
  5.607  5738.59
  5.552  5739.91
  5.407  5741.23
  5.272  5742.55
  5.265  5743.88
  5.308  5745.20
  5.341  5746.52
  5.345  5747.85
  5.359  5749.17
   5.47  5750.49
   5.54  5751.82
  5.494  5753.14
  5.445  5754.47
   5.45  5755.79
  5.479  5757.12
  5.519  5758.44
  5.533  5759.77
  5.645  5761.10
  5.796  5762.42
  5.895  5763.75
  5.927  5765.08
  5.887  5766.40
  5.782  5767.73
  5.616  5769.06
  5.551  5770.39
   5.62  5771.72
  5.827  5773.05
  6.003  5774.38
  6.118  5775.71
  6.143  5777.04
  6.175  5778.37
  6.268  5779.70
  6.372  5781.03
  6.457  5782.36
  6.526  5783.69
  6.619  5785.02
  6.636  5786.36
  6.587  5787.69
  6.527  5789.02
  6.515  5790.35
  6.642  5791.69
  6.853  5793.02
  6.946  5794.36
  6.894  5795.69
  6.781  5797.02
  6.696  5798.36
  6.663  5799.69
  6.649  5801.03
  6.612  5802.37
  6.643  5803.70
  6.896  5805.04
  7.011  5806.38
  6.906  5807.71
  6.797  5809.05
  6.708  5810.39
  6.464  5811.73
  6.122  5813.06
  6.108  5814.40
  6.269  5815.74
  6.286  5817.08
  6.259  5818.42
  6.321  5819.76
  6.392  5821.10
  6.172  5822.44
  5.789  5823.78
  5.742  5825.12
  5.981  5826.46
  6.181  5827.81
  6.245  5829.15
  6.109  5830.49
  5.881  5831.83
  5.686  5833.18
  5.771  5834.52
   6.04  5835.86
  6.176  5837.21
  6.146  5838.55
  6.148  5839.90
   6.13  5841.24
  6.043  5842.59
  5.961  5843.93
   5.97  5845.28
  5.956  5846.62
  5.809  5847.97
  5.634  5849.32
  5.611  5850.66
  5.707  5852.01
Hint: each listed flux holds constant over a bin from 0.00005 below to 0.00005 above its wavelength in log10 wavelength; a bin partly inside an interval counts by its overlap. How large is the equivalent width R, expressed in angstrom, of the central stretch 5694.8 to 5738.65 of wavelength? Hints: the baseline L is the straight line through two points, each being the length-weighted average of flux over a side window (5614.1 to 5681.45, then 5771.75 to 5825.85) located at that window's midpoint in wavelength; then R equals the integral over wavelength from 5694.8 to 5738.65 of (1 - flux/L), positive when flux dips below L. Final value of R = 4.8 angstrom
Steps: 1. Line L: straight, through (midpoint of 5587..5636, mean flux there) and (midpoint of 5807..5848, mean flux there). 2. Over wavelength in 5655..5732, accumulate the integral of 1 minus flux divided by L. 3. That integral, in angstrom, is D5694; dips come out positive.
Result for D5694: 8.6 angstrom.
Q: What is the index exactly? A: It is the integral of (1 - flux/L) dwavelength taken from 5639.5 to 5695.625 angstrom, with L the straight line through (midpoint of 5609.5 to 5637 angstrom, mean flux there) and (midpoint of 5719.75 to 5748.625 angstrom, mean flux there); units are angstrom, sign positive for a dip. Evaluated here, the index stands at 2.5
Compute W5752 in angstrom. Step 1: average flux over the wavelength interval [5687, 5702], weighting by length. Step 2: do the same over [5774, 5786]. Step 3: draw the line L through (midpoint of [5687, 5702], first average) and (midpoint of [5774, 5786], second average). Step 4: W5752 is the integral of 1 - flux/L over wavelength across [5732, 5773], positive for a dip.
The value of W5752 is 2.5 angstrom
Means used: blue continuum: 4.93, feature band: 5.52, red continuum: 6.31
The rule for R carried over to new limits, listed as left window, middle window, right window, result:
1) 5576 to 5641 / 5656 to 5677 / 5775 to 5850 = 3.02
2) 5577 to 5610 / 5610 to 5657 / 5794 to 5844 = 4.09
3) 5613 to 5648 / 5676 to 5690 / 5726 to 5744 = 0.38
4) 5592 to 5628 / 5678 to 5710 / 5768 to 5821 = 4.46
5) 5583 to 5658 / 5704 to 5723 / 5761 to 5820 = 3.18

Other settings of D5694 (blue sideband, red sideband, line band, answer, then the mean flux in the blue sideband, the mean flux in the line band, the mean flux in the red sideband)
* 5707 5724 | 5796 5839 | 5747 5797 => -3.3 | 4.78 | 6.02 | 6.33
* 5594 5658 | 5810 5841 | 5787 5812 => -3.2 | 4.88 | 6.73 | 6.13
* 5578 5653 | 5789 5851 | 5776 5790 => -0.9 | 4.94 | 6.43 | 6.3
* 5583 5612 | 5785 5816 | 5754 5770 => 1.7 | 5.07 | 5.67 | 6.65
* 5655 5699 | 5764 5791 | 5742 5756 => 0.9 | 4.78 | 5.39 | 6.15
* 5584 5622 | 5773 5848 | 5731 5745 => 1.2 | 5.04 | 5.37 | 6.33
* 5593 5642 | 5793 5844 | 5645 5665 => 1.8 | 4.9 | 4.7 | 6.34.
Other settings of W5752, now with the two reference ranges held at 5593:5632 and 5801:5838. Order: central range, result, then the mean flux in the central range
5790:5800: -1.03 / 6.76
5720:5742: 1.88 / 5.22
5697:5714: 2.66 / 4.67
